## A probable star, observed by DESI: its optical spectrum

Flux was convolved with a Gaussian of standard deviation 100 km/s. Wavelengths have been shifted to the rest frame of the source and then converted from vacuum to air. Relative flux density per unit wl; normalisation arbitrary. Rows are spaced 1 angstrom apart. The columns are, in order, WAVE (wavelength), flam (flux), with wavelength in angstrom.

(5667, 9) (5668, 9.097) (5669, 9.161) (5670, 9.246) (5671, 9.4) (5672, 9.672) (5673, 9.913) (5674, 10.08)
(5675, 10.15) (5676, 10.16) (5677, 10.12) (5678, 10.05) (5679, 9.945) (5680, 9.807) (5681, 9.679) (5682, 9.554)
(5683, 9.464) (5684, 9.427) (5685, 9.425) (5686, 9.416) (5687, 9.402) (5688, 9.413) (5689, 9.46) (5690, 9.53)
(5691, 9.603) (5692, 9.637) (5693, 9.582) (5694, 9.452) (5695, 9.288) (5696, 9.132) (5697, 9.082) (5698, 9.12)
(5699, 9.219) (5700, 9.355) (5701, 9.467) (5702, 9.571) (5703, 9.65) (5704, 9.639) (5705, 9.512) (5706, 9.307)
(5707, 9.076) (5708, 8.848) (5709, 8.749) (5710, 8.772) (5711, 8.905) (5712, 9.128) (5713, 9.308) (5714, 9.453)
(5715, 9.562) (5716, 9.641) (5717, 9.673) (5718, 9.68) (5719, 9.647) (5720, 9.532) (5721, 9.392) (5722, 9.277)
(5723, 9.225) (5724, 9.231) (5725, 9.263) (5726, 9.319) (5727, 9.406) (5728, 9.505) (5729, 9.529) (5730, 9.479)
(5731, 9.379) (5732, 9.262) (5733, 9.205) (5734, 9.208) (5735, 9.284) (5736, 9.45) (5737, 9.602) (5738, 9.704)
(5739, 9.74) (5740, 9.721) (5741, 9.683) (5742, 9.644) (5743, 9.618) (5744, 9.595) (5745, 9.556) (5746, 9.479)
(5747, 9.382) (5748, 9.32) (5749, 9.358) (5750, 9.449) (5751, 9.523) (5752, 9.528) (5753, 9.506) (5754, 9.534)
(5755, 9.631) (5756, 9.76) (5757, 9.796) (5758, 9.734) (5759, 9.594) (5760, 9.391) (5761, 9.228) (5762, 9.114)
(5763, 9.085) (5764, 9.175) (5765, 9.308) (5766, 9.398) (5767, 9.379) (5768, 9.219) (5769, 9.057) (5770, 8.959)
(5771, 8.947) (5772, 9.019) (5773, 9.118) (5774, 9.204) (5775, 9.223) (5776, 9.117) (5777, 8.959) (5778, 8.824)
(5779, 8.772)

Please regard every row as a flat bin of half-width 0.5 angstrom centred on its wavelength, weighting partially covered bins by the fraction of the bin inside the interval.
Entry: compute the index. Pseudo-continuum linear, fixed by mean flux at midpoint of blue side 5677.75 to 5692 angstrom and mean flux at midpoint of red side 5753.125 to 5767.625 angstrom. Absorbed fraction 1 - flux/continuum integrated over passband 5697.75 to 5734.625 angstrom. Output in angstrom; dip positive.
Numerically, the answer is 0.7 angstrom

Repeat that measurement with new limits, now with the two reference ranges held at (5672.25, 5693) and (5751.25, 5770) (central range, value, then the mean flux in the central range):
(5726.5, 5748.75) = 0.0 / 9.49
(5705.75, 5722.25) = 0.5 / 9.29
